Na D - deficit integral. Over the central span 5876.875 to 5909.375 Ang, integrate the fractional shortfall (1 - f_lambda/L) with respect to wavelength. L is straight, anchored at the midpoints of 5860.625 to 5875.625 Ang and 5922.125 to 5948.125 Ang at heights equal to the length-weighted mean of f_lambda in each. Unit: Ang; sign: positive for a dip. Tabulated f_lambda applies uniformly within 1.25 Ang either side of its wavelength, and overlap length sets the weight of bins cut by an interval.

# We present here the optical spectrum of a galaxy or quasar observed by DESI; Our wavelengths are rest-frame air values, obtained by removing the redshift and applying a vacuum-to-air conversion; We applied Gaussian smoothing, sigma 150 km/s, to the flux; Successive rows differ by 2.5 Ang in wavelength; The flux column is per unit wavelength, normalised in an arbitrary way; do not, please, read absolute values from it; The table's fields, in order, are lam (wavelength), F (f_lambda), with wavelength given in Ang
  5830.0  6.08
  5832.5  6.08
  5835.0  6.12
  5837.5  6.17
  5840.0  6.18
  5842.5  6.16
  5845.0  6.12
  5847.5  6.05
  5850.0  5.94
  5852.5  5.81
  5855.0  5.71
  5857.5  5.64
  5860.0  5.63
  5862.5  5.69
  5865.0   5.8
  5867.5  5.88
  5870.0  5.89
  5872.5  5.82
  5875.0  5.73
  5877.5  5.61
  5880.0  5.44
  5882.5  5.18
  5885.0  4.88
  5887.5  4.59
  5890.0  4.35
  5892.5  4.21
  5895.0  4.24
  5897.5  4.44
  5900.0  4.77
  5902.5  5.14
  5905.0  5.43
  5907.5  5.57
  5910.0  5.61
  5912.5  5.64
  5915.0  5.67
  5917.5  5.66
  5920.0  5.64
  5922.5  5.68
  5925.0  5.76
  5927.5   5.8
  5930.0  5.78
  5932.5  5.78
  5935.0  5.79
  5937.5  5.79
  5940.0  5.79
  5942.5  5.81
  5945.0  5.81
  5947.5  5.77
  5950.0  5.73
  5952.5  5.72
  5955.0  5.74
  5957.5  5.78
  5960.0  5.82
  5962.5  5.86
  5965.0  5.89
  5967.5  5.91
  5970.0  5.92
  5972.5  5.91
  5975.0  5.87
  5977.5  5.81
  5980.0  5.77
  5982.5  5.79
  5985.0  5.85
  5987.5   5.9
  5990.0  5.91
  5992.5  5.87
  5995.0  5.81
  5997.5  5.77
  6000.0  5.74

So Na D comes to 4.9 Ang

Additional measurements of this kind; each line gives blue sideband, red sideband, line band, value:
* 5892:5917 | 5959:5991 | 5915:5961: -2.4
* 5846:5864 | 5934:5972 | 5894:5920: 2.5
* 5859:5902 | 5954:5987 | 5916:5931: -0.6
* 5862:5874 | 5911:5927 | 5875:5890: 1.7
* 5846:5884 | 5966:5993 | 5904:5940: 0.6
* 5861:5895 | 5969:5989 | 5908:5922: -0.4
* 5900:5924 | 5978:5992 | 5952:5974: -0.4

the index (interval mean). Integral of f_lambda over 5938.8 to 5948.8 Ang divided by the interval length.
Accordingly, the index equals 5.79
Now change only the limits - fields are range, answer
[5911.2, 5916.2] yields 5.65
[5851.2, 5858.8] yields 5.72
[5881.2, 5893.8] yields 4.64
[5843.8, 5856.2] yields 5.93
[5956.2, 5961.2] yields 5.8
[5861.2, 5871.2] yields 5.81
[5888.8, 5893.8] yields 4.28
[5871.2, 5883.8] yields 5.55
